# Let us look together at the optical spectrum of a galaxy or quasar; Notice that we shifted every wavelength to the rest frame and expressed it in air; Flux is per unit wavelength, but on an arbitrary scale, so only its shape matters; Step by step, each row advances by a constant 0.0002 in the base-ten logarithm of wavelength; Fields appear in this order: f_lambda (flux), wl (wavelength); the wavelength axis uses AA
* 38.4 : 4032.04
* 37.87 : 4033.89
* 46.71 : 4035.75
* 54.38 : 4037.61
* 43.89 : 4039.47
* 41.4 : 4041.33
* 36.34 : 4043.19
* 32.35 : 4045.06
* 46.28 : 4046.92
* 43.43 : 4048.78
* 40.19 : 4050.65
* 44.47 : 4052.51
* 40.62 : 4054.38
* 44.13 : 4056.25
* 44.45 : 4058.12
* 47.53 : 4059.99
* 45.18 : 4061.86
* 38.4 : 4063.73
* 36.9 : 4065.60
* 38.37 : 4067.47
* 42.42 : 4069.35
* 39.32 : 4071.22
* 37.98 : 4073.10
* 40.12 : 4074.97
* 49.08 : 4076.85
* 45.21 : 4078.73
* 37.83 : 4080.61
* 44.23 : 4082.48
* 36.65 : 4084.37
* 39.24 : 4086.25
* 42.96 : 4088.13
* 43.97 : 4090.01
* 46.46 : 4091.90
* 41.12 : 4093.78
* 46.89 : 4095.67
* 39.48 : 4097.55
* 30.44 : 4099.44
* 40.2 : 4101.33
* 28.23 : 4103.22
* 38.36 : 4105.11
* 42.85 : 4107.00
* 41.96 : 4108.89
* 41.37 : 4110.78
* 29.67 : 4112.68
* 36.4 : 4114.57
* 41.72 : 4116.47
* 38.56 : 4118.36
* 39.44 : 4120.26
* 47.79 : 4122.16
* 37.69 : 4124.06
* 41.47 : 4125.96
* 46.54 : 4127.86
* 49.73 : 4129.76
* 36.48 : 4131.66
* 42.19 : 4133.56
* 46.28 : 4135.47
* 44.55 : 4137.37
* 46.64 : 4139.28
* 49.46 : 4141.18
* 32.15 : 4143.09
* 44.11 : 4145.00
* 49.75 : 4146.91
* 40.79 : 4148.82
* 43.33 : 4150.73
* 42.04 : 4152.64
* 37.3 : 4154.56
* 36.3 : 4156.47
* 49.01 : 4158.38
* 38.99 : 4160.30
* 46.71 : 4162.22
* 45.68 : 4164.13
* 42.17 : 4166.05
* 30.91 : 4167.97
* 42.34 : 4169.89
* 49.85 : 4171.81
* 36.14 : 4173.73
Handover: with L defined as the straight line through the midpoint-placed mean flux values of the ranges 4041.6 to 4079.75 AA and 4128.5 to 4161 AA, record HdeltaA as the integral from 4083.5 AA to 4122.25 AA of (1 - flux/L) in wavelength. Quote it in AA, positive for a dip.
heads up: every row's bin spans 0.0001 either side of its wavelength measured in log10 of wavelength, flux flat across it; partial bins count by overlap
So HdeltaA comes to 2.53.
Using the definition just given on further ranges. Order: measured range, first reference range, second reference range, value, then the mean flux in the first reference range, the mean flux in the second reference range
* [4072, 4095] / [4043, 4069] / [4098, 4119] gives -1.66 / 41.5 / 37.3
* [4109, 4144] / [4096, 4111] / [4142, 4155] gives -1.50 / 38.1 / 41.6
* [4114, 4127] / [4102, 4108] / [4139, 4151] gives -0.40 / 36.7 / 43.6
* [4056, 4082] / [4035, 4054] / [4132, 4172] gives 0.54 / 42.8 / 42.6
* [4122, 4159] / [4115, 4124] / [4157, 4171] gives -1.26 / 41.1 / 42.2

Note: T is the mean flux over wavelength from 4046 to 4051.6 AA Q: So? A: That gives 43.3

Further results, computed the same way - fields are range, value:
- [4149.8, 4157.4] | 39.7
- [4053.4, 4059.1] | 43.1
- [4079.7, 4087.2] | 39.5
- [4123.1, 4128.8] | 41.9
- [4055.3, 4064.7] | 43.9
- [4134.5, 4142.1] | 46.7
